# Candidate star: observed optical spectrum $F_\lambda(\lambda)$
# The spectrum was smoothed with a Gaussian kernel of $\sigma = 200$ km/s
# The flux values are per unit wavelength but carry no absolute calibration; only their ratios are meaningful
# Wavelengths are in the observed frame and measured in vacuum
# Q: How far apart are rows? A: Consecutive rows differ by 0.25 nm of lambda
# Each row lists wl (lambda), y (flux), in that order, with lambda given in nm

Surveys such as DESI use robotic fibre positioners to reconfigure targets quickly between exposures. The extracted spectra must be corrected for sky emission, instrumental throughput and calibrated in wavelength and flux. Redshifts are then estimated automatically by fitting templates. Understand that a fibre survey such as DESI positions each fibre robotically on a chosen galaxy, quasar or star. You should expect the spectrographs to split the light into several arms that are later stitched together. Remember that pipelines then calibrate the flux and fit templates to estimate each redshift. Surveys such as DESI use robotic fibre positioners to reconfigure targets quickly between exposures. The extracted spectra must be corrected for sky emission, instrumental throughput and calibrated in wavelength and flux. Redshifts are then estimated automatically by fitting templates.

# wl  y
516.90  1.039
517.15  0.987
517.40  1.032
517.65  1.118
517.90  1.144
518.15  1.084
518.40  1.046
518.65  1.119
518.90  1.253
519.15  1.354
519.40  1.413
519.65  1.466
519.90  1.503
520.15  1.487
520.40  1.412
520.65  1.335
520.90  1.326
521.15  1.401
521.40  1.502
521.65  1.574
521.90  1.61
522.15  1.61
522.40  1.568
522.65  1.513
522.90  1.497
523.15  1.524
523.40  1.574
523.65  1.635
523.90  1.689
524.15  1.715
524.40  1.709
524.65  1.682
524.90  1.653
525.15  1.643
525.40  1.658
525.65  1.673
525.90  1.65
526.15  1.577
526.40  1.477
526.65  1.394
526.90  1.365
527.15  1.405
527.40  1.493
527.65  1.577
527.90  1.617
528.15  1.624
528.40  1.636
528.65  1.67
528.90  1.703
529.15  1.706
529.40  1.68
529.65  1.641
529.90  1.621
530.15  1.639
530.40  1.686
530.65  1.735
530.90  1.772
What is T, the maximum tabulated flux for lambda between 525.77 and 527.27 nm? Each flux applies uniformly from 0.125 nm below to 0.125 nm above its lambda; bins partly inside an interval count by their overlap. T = 1.65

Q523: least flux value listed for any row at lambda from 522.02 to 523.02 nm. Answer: 1.497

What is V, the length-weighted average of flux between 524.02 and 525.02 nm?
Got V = 1.69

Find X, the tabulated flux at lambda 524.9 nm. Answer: 1.653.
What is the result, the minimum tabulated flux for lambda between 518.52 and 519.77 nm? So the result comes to 1.119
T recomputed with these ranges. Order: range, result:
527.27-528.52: 1.636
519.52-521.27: 1.503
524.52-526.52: 1.682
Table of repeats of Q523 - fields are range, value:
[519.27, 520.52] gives 1.412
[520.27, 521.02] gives 1.326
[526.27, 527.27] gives 1.365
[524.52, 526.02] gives 1.643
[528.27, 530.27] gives 1.621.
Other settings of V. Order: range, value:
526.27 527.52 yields 1.43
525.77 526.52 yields 1.57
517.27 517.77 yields 1.07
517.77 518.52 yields 1.09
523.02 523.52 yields 1.55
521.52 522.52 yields 1.59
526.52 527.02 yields 1.38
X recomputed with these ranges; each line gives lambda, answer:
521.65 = 1.574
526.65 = 1.394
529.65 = 1.641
